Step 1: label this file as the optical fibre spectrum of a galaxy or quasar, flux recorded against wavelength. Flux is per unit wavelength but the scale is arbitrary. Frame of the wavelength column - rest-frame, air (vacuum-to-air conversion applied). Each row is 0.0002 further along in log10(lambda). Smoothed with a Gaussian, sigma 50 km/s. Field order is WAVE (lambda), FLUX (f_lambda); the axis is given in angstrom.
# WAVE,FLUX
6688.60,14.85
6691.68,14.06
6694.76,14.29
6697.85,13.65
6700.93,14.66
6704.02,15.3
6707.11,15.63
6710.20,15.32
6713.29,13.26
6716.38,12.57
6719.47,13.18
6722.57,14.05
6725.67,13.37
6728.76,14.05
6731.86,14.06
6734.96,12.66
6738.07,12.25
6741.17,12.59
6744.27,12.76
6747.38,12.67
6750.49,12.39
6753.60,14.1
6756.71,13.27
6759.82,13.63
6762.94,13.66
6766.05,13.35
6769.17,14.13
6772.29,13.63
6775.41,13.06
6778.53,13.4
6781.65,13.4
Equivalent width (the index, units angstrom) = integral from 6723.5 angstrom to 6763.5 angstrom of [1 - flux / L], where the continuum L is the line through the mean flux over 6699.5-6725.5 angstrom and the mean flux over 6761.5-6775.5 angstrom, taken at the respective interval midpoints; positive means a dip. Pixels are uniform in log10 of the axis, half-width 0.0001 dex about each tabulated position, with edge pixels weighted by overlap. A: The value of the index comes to 2.0 angstrom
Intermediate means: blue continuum 14.2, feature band 13.2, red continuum 13.6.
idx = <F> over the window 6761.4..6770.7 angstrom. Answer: 13.7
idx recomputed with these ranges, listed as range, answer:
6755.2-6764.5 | 13.5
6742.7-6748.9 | 12.7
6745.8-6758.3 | 13.1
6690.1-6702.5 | 14.2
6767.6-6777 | 13.6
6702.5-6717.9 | 14.4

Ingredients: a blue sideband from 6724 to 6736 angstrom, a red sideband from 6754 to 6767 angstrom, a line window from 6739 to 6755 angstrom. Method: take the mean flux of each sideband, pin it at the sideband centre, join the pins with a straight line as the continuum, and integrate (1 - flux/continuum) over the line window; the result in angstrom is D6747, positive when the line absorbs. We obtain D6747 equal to 0.8 angstrom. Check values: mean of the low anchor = 13.6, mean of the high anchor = 13.5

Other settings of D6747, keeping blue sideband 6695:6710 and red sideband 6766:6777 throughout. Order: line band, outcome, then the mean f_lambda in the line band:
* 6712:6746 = 2.8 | 13.2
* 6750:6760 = 0.3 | 13.4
